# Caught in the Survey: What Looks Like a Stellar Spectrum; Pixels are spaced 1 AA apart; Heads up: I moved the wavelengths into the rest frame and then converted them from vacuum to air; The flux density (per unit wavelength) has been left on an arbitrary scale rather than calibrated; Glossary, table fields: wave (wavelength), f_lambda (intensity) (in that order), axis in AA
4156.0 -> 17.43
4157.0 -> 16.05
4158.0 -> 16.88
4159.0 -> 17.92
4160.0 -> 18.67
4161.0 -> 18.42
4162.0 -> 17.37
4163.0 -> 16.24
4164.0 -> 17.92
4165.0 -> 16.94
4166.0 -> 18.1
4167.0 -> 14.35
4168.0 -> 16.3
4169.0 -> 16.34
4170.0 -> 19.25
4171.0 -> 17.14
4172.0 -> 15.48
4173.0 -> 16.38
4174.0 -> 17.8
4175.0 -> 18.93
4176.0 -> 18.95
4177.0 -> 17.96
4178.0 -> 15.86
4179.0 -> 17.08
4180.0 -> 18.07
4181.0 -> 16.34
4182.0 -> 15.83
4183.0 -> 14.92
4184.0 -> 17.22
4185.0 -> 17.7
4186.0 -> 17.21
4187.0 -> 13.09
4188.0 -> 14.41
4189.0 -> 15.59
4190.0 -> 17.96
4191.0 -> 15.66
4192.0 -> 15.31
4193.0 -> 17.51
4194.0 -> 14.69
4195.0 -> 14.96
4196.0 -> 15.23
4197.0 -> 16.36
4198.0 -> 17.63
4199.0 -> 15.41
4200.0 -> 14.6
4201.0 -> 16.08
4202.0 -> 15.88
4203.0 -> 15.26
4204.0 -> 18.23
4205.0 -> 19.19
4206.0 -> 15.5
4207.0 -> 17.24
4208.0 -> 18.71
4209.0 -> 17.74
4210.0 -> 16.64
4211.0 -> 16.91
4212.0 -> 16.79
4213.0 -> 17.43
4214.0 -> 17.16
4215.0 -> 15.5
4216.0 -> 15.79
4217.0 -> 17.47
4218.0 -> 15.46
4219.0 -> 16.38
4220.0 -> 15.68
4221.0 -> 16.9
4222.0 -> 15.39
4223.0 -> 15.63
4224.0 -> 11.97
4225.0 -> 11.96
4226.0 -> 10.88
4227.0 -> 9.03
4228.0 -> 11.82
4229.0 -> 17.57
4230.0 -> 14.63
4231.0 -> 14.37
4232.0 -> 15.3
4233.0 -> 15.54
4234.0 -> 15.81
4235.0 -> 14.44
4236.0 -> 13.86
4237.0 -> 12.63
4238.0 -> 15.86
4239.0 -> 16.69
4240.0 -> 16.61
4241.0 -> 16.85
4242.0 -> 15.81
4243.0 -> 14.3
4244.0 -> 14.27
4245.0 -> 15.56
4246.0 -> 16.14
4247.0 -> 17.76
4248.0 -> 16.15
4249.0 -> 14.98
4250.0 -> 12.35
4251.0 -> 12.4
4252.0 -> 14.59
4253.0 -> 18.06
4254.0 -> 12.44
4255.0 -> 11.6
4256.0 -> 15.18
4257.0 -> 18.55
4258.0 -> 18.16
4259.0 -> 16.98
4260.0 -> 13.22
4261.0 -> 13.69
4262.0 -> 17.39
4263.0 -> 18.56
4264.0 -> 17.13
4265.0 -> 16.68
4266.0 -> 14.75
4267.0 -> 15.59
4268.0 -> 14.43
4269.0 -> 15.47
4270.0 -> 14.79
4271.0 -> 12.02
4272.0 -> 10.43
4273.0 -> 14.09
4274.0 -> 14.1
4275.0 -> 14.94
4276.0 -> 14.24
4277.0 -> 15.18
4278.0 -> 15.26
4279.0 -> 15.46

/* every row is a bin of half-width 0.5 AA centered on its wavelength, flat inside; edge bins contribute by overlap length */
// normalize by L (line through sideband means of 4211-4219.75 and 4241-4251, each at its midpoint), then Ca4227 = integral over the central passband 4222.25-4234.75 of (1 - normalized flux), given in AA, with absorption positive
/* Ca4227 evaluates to 1.7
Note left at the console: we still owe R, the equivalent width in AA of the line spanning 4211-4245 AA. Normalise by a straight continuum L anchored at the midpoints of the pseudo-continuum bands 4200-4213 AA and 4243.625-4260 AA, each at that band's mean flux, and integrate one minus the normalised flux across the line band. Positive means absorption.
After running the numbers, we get 2.3 AA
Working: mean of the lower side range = 16.9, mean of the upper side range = 15.3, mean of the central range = 15.1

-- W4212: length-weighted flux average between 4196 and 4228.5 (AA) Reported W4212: 15.7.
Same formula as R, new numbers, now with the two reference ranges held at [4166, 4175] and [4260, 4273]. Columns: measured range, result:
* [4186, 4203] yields 0.71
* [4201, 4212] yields -0.63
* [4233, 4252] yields 0.37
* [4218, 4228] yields 1.31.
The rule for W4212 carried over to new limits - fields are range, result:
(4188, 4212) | 16.4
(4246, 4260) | 15.3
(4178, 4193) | 16.2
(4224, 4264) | 14.9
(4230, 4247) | 15.3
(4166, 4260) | 15.8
